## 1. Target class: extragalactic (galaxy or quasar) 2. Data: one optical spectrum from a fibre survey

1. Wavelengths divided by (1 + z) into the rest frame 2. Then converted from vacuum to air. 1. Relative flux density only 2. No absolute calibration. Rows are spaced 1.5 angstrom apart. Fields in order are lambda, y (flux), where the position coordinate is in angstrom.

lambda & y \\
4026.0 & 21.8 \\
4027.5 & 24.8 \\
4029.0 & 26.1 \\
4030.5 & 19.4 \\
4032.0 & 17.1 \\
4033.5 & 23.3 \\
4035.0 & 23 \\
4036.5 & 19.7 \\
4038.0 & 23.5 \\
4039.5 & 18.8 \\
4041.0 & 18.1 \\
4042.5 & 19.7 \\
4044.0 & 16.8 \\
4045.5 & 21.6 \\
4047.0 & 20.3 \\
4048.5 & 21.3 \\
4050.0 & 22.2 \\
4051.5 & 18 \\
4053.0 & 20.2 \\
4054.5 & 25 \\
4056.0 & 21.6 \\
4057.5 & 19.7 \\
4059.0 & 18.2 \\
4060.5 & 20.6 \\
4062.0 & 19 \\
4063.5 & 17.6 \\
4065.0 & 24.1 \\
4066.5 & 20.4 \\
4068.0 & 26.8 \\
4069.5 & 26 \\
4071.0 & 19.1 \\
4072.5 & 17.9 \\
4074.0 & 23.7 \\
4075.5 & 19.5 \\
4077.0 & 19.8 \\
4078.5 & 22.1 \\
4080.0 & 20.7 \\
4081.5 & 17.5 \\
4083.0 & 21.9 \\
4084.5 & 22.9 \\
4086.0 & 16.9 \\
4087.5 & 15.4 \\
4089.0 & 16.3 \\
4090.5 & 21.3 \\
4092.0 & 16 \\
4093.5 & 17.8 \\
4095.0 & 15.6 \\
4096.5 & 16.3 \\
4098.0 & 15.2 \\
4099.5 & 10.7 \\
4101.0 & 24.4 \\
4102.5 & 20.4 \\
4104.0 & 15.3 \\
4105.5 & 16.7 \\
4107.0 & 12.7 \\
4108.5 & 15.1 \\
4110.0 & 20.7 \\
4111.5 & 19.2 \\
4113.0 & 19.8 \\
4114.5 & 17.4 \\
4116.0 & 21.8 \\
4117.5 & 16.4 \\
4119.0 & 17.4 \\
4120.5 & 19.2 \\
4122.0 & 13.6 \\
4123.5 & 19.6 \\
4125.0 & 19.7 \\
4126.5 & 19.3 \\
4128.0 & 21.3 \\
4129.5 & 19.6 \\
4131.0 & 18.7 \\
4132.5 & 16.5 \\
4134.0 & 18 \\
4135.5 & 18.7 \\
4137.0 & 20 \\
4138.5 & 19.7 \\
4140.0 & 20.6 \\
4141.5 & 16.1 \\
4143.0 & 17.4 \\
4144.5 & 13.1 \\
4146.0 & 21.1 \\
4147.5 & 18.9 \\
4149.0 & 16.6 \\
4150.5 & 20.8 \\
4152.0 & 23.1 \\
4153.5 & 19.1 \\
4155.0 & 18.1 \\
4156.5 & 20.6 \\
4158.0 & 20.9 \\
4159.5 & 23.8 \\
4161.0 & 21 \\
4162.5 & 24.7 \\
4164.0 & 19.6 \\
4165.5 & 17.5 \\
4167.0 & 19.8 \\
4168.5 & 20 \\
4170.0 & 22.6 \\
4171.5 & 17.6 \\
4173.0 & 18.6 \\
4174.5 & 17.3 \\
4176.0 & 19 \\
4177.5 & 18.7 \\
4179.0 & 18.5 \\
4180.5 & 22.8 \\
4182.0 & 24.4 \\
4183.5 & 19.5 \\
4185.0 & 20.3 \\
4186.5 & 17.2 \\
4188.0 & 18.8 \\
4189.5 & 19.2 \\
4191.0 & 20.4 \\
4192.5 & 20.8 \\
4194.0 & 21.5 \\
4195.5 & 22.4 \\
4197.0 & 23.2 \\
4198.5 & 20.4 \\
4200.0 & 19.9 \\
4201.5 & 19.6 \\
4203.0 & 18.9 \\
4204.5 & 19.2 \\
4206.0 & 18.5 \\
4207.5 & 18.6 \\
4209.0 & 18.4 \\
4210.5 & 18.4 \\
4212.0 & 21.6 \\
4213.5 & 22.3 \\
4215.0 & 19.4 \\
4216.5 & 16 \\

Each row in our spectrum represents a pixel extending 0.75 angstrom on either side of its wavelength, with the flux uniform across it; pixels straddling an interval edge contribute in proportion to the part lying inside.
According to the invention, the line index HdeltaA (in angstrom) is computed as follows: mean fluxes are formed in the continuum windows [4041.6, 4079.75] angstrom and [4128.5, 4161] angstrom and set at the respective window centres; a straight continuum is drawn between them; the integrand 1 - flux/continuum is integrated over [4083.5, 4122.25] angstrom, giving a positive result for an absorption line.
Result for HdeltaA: 4.73 angstrom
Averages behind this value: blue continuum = 20.8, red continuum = 19.2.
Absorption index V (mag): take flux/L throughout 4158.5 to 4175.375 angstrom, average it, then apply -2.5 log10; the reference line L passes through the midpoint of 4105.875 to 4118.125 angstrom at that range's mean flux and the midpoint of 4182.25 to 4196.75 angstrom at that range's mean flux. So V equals -0.04 mag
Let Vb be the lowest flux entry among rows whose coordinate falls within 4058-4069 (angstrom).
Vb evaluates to 17.6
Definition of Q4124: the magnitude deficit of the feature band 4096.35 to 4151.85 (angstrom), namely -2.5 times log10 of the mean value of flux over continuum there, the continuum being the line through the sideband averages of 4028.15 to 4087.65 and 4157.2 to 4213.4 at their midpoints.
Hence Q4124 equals 0.13 mag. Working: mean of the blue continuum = 20.7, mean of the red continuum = 20.1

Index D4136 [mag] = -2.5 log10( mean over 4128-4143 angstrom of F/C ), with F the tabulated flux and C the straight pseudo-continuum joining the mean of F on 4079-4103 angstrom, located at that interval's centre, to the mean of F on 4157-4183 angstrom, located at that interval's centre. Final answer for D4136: 0.04 mag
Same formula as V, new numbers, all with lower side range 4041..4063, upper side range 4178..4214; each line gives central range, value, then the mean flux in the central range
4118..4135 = 0.099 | 18.4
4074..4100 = 0.111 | 18.2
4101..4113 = 0.138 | 17.8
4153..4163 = -0.050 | 21.1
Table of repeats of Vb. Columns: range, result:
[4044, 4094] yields 15.4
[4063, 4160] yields 10.7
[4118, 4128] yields 13.6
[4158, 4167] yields 17.5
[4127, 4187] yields 13.1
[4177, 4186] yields 18.5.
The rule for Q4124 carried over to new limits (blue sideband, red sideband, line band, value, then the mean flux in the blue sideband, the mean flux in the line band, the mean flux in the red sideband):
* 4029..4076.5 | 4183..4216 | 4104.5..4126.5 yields 0.147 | 20.8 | 17.8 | 19.9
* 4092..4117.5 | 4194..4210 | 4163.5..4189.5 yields -0.014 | 17.4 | 19.5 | 20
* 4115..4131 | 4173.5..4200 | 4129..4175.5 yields 0.005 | 18.8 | 19.4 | 20.2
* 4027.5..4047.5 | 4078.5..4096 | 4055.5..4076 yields -0.084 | 20.7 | 21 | 18.5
